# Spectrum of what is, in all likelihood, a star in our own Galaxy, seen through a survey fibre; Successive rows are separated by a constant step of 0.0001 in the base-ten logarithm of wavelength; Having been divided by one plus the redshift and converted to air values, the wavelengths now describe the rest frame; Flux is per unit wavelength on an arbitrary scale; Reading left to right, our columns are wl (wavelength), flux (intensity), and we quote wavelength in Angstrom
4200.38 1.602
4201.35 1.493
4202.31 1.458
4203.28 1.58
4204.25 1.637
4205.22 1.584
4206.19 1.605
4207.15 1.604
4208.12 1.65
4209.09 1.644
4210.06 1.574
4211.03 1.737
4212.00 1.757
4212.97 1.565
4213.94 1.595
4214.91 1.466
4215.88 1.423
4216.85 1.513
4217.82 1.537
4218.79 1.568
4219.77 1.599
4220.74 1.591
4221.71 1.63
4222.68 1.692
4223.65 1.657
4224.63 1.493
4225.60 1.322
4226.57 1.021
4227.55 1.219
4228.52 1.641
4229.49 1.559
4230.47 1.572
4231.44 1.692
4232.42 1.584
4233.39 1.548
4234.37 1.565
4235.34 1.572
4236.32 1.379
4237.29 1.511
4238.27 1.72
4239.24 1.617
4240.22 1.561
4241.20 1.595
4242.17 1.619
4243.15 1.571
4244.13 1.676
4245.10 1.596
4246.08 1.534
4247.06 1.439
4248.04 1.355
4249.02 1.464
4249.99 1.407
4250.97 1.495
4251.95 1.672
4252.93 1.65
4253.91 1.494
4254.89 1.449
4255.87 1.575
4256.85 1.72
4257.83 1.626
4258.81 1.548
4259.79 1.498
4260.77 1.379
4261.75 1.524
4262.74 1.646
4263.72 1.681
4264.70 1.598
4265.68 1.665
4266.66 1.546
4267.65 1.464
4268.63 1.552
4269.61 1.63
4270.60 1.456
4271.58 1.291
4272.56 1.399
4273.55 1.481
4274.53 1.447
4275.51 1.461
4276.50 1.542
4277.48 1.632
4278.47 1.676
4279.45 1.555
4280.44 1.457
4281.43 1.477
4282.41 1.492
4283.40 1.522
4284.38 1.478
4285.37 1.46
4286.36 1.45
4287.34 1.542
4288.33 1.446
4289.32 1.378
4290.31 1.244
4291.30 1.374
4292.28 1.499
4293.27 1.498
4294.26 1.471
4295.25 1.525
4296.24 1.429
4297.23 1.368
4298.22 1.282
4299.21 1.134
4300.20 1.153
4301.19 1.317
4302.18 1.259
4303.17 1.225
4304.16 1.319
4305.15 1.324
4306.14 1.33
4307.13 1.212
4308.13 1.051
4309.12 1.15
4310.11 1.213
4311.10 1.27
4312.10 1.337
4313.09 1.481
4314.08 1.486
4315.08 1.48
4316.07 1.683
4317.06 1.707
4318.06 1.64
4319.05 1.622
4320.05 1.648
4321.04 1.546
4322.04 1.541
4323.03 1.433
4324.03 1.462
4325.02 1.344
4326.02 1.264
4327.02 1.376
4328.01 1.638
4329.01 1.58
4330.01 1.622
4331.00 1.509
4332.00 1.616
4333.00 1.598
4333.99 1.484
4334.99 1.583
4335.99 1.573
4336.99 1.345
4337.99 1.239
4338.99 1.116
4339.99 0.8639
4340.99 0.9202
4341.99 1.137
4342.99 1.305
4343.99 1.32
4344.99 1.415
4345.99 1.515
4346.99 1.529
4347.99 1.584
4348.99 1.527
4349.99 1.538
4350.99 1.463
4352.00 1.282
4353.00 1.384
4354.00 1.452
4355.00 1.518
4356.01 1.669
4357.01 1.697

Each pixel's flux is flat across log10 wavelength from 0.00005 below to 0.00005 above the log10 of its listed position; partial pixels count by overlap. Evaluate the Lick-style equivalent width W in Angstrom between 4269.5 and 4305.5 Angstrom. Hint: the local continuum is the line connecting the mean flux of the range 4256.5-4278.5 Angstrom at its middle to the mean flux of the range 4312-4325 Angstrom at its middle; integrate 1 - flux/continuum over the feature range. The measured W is 2.75 Angstrom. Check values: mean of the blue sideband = 1.54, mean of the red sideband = 1.54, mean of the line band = 1.42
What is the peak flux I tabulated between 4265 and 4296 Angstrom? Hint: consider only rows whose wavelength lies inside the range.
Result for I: 1.676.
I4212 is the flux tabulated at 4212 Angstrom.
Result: 1.757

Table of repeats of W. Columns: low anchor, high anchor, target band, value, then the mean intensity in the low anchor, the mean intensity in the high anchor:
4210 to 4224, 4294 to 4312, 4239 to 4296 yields -4.5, 1.59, 1.28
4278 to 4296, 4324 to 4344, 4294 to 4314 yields 2.0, 1.47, 1.38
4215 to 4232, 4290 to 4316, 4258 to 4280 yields -1.9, 1.51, 1.33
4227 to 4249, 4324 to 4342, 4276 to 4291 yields -0.2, 1.55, 1.39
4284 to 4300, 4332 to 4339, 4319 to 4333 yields -0.7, 1.41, 1.45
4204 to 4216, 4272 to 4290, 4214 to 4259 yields 0.7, 1.61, 1.49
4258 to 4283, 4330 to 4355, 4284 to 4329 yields 1.7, 1.52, 1.4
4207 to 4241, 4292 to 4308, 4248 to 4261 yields -0.6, 1.55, 1.32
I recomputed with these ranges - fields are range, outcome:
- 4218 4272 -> 1.72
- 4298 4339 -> 1.707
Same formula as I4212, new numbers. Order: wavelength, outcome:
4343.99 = 1.32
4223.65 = 1.657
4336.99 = 1.345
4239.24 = 1.617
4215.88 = 1.423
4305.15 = 1.324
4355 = 1.518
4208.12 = 1.65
